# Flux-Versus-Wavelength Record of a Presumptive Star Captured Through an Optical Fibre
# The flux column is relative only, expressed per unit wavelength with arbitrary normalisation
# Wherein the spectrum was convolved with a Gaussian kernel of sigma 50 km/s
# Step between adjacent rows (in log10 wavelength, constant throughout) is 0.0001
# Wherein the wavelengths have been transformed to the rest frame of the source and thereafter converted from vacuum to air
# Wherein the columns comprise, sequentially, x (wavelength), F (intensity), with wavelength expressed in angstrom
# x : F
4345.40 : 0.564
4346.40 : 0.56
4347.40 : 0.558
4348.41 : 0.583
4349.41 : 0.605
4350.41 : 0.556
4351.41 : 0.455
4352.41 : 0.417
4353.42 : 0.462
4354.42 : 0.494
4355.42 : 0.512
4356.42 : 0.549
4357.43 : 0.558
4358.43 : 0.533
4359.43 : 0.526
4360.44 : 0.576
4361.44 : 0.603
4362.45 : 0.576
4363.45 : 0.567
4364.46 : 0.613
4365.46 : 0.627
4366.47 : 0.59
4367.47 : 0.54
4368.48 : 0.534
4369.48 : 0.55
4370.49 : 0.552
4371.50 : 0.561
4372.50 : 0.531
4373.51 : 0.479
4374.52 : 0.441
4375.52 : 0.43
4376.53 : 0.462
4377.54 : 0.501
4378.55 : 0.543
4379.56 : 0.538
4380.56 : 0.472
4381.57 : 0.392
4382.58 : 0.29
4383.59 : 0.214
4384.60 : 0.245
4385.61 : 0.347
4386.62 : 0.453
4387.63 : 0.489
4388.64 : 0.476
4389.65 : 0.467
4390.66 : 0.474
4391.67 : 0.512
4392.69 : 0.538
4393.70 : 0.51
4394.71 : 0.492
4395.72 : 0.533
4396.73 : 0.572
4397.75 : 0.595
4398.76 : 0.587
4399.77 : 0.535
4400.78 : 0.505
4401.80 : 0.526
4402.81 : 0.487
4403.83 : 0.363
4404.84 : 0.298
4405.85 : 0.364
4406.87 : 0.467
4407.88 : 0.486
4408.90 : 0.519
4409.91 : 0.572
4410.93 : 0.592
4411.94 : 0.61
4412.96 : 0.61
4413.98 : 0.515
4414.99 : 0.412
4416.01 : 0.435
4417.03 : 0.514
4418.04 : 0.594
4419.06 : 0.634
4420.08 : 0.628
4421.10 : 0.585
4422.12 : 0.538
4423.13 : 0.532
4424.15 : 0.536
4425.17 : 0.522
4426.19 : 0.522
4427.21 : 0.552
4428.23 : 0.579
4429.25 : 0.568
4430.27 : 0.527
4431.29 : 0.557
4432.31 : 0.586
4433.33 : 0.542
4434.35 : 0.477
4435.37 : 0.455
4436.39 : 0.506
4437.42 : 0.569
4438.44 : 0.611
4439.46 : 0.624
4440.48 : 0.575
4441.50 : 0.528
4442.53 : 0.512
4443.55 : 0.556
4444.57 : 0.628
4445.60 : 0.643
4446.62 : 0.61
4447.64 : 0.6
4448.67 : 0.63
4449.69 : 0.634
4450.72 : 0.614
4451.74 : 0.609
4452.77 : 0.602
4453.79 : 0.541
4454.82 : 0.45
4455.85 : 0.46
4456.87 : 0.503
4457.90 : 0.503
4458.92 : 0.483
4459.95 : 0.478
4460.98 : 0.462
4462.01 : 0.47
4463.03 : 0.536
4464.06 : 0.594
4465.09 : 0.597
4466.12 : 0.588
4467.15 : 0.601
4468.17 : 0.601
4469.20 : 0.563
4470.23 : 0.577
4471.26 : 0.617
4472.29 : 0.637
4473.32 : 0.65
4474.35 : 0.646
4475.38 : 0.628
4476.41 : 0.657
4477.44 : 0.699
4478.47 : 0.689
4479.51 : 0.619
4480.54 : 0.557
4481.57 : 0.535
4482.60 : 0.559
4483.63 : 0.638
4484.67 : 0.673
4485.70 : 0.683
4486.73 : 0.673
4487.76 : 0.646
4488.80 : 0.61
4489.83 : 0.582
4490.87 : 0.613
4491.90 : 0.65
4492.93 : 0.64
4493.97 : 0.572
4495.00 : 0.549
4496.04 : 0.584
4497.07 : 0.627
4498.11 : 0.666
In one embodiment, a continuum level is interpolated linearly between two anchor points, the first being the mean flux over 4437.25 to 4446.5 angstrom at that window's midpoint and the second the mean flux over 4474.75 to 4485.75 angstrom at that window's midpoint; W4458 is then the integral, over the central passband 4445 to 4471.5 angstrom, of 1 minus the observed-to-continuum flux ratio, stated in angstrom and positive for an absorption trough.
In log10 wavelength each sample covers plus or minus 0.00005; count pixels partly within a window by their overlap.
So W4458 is 1.90 angstrom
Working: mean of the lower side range 0.585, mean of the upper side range 0.628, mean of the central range 0.56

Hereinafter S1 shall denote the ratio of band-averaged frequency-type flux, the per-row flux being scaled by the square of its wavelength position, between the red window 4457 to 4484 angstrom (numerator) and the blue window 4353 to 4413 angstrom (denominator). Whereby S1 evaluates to 1.2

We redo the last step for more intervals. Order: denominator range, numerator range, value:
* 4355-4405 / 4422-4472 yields 1.15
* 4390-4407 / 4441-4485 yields 1.22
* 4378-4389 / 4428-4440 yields 1.39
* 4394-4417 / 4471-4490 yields 1.30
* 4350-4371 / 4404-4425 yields 0.98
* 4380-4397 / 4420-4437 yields 1.25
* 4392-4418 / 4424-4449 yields 1.12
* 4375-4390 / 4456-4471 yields 1.33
